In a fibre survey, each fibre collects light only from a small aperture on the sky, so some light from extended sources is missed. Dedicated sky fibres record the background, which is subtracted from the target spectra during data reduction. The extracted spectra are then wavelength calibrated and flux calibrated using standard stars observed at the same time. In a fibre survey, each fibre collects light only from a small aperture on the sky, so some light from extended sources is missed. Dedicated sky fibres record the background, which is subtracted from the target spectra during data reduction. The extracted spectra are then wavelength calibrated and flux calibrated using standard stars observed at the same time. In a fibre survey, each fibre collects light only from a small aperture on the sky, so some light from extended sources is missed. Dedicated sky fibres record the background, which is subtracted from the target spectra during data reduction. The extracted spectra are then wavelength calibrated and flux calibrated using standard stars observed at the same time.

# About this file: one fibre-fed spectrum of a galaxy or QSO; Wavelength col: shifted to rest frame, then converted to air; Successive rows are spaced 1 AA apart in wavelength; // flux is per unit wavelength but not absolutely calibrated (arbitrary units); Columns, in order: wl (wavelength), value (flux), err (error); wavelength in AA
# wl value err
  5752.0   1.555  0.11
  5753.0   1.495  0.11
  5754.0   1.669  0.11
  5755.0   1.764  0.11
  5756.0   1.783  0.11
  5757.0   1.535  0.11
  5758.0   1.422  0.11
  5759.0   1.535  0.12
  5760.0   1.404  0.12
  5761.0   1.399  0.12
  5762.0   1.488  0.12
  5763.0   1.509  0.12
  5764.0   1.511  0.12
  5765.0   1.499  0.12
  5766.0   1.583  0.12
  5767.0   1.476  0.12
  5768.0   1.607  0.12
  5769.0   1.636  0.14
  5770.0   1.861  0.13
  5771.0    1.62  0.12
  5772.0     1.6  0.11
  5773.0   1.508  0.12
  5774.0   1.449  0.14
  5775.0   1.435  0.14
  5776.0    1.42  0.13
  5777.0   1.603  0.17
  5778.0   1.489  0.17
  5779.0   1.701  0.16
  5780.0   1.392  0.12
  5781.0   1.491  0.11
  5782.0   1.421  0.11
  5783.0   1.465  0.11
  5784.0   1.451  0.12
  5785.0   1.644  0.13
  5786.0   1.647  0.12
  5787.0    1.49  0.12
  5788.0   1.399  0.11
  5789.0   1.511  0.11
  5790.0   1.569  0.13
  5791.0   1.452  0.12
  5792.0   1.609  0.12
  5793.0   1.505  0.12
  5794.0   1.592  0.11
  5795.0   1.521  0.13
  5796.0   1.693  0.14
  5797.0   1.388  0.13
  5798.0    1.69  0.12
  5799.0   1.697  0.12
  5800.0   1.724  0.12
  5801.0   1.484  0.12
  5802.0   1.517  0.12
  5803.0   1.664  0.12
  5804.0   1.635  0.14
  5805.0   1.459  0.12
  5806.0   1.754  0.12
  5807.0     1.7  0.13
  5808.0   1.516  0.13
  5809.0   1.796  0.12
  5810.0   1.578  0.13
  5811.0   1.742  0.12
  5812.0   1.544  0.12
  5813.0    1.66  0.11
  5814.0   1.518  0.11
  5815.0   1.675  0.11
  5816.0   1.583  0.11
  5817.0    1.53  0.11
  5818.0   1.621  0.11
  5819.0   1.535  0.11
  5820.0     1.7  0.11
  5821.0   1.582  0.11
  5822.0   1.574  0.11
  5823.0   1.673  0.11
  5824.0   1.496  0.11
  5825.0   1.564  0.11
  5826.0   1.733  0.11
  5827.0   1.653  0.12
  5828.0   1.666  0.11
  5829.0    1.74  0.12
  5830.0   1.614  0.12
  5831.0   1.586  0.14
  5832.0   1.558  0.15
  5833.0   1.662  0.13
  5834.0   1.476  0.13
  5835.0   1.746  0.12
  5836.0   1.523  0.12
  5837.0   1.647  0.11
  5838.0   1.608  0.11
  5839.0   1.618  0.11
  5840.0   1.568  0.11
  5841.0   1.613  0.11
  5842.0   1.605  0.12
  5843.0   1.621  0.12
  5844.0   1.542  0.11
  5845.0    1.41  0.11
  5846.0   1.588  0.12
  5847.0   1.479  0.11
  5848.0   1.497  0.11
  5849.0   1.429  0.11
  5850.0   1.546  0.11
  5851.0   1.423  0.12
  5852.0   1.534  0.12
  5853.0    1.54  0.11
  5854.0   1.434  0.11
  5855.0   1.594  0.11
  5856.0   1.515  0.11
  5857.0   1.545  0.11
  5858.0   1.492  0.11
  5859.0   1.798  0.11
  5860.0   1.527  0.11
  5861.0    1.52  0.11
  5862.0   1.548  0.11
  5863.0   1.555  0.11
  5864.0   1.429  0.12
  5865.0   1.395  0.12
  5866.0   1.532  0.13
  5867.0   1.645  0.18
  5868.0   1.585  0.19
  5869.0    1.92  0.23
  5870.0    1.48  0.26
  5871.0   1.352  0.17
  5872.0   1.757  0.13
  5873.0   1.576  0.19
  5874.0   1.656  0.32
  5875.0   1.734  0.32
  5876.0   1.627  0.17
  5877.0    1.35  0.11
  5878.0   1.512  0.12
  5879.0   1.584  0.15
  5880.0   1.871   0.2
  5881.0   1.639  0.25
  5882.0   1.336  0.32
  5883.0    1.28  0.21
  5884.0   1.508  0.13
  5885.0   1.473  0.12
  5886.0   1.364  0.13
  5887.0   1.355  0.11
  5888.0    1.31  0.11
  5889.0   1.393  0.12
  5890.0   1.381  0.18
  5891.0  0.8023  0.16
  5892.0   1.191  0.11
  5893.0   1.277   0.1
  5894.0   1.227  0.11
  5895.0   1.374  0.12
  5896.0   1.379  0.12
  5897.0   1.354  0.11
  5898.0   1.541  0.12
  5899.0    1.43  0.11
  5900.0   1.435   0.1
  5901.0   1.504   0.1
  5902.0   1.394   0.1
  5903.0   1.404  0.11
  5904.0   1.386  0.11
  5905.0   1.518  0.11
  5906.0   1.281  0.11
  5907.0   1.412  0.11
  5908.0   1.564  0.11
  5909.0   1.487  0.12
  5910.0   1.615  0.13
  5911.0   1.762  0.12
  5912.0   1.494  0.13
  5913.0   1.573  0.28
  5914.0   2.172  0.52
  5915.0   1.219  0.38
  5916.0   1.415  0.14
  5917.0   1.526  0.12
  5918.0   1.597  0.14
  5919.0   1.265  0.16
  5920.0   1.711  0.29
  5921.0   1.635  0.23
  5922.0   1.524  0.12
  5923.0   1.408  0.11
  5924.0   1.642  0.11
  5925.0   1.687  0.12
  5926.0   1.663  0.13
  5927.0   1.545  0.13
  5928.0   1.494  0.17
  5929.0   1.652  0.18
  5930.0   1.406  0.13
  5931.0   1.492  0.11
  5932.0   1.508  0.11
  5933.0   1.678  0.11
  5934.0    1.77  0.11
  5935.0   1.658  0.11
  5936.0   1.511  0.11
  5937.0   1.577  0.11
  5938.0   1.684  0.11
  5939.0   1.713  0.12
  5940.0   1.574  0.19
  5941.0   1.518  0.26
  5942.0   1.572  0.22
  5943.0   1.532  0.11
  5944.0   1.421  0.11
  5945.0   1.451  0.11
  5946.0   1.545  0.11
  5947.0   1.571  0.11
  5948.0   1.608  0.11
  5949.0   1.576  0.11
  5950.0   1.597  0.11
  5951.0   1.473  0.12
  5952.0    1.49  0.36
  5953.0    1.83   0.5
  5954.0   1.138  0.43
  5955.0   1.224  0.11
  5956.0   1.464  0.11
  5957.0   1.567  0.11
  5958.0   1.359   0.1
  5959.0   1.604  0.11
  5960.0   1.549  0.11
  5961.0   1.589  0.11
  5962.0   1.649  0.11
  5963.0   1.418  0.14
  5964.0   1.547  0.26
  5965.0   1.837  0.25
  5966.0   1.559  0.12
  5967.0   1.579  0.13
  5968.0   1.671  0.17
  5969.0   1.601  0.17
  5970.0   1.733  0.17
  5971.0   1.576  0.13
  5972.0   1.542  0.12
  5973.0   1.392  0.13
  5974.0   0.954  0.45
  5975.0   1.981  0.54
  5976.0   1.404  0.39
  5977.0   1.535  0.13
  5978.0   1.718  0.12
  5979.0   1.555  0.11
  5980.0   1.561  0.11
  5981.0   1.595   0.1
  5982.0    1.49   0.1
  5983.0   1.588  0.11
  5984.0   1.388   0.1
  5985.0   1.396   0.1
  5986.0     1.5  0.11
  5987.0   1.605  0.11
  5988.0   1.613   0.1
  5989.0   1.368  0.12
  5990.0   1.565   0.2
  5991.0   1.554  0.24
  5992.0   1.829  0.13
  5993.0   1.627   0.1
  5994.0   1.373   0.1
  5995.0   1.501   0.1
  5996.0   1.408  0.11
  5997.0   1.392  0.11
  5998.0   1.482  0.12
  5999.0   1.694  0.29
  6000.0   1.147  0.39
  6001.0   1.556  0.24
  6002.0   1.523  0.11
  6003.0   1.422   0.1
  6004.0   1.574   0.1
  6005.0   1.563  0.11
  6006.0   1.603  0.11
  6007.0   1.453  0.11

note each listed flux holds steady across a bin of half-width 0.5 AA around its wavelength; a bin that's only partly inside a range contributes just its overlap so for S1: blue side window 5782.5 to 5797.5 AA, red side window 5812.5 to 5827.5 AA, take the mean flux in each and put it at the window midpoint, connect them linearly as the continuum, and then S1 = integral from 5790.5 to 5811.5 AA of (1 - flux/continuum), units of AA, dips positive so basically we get -0.6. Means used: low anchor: 1.53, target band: 1.61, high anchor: 1.61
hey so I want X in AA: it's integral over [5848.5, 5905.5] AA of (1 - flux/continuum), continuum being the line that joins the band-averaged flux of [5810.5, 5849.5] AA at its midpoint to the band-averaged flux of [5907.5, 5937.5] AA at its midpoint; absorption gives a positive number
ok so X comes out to 3.83 AA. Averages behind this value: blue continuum 1.59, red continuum 1.57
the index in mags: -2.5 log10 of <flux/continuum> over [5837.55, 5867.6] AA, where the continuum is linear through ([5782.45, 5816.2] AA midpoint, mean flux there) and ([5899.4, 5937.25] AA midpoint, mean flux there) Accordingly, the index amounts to 0.02 mag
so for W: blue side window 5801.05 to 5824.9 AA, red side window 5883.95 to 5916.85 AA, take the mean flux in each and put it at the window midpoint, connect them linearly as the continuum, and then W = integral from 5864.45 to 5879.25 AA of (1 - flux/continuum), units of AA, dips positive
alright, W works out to -0.96 AA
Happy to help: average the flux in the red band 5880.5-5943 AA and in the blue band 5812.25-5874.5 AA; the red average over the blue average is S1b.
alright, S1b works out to 0.9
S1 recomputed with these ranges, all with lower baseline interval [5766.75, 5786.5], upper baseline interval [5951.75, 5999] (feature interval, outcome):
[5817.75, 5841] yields -1.1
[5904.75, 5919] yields 0.0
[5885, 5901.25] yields 2.2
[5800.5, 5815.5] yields -0.7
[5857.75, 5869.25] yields -0.2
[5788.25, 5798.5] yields 0.0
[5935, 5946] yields -0.2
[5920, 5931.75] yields -0.2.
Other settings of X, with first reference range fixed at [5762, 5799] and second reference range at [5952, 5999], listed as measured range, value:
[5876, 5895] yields 1.85 AA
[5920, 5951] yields -0.82 AA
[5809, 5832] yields -1.19 AA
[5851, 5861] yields -0.05 AA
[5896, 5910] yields 0.84 AA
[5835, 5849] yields -0.24 AA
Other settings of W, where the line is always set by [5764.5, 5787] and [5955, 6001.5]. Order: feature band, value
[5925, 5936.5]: -0.4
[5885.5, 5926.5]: 2.2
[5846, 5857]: 0.2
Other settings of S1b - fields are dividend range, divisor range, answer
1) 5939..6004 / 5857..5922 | 1.02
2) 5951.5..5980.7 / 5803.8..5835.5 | 0.95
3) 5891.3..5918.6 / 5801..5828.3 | 0.90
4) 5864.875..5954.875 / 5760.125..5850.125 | 0.96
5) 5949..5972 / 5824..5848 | 0.97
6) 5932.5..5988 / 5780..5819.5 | 0.98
